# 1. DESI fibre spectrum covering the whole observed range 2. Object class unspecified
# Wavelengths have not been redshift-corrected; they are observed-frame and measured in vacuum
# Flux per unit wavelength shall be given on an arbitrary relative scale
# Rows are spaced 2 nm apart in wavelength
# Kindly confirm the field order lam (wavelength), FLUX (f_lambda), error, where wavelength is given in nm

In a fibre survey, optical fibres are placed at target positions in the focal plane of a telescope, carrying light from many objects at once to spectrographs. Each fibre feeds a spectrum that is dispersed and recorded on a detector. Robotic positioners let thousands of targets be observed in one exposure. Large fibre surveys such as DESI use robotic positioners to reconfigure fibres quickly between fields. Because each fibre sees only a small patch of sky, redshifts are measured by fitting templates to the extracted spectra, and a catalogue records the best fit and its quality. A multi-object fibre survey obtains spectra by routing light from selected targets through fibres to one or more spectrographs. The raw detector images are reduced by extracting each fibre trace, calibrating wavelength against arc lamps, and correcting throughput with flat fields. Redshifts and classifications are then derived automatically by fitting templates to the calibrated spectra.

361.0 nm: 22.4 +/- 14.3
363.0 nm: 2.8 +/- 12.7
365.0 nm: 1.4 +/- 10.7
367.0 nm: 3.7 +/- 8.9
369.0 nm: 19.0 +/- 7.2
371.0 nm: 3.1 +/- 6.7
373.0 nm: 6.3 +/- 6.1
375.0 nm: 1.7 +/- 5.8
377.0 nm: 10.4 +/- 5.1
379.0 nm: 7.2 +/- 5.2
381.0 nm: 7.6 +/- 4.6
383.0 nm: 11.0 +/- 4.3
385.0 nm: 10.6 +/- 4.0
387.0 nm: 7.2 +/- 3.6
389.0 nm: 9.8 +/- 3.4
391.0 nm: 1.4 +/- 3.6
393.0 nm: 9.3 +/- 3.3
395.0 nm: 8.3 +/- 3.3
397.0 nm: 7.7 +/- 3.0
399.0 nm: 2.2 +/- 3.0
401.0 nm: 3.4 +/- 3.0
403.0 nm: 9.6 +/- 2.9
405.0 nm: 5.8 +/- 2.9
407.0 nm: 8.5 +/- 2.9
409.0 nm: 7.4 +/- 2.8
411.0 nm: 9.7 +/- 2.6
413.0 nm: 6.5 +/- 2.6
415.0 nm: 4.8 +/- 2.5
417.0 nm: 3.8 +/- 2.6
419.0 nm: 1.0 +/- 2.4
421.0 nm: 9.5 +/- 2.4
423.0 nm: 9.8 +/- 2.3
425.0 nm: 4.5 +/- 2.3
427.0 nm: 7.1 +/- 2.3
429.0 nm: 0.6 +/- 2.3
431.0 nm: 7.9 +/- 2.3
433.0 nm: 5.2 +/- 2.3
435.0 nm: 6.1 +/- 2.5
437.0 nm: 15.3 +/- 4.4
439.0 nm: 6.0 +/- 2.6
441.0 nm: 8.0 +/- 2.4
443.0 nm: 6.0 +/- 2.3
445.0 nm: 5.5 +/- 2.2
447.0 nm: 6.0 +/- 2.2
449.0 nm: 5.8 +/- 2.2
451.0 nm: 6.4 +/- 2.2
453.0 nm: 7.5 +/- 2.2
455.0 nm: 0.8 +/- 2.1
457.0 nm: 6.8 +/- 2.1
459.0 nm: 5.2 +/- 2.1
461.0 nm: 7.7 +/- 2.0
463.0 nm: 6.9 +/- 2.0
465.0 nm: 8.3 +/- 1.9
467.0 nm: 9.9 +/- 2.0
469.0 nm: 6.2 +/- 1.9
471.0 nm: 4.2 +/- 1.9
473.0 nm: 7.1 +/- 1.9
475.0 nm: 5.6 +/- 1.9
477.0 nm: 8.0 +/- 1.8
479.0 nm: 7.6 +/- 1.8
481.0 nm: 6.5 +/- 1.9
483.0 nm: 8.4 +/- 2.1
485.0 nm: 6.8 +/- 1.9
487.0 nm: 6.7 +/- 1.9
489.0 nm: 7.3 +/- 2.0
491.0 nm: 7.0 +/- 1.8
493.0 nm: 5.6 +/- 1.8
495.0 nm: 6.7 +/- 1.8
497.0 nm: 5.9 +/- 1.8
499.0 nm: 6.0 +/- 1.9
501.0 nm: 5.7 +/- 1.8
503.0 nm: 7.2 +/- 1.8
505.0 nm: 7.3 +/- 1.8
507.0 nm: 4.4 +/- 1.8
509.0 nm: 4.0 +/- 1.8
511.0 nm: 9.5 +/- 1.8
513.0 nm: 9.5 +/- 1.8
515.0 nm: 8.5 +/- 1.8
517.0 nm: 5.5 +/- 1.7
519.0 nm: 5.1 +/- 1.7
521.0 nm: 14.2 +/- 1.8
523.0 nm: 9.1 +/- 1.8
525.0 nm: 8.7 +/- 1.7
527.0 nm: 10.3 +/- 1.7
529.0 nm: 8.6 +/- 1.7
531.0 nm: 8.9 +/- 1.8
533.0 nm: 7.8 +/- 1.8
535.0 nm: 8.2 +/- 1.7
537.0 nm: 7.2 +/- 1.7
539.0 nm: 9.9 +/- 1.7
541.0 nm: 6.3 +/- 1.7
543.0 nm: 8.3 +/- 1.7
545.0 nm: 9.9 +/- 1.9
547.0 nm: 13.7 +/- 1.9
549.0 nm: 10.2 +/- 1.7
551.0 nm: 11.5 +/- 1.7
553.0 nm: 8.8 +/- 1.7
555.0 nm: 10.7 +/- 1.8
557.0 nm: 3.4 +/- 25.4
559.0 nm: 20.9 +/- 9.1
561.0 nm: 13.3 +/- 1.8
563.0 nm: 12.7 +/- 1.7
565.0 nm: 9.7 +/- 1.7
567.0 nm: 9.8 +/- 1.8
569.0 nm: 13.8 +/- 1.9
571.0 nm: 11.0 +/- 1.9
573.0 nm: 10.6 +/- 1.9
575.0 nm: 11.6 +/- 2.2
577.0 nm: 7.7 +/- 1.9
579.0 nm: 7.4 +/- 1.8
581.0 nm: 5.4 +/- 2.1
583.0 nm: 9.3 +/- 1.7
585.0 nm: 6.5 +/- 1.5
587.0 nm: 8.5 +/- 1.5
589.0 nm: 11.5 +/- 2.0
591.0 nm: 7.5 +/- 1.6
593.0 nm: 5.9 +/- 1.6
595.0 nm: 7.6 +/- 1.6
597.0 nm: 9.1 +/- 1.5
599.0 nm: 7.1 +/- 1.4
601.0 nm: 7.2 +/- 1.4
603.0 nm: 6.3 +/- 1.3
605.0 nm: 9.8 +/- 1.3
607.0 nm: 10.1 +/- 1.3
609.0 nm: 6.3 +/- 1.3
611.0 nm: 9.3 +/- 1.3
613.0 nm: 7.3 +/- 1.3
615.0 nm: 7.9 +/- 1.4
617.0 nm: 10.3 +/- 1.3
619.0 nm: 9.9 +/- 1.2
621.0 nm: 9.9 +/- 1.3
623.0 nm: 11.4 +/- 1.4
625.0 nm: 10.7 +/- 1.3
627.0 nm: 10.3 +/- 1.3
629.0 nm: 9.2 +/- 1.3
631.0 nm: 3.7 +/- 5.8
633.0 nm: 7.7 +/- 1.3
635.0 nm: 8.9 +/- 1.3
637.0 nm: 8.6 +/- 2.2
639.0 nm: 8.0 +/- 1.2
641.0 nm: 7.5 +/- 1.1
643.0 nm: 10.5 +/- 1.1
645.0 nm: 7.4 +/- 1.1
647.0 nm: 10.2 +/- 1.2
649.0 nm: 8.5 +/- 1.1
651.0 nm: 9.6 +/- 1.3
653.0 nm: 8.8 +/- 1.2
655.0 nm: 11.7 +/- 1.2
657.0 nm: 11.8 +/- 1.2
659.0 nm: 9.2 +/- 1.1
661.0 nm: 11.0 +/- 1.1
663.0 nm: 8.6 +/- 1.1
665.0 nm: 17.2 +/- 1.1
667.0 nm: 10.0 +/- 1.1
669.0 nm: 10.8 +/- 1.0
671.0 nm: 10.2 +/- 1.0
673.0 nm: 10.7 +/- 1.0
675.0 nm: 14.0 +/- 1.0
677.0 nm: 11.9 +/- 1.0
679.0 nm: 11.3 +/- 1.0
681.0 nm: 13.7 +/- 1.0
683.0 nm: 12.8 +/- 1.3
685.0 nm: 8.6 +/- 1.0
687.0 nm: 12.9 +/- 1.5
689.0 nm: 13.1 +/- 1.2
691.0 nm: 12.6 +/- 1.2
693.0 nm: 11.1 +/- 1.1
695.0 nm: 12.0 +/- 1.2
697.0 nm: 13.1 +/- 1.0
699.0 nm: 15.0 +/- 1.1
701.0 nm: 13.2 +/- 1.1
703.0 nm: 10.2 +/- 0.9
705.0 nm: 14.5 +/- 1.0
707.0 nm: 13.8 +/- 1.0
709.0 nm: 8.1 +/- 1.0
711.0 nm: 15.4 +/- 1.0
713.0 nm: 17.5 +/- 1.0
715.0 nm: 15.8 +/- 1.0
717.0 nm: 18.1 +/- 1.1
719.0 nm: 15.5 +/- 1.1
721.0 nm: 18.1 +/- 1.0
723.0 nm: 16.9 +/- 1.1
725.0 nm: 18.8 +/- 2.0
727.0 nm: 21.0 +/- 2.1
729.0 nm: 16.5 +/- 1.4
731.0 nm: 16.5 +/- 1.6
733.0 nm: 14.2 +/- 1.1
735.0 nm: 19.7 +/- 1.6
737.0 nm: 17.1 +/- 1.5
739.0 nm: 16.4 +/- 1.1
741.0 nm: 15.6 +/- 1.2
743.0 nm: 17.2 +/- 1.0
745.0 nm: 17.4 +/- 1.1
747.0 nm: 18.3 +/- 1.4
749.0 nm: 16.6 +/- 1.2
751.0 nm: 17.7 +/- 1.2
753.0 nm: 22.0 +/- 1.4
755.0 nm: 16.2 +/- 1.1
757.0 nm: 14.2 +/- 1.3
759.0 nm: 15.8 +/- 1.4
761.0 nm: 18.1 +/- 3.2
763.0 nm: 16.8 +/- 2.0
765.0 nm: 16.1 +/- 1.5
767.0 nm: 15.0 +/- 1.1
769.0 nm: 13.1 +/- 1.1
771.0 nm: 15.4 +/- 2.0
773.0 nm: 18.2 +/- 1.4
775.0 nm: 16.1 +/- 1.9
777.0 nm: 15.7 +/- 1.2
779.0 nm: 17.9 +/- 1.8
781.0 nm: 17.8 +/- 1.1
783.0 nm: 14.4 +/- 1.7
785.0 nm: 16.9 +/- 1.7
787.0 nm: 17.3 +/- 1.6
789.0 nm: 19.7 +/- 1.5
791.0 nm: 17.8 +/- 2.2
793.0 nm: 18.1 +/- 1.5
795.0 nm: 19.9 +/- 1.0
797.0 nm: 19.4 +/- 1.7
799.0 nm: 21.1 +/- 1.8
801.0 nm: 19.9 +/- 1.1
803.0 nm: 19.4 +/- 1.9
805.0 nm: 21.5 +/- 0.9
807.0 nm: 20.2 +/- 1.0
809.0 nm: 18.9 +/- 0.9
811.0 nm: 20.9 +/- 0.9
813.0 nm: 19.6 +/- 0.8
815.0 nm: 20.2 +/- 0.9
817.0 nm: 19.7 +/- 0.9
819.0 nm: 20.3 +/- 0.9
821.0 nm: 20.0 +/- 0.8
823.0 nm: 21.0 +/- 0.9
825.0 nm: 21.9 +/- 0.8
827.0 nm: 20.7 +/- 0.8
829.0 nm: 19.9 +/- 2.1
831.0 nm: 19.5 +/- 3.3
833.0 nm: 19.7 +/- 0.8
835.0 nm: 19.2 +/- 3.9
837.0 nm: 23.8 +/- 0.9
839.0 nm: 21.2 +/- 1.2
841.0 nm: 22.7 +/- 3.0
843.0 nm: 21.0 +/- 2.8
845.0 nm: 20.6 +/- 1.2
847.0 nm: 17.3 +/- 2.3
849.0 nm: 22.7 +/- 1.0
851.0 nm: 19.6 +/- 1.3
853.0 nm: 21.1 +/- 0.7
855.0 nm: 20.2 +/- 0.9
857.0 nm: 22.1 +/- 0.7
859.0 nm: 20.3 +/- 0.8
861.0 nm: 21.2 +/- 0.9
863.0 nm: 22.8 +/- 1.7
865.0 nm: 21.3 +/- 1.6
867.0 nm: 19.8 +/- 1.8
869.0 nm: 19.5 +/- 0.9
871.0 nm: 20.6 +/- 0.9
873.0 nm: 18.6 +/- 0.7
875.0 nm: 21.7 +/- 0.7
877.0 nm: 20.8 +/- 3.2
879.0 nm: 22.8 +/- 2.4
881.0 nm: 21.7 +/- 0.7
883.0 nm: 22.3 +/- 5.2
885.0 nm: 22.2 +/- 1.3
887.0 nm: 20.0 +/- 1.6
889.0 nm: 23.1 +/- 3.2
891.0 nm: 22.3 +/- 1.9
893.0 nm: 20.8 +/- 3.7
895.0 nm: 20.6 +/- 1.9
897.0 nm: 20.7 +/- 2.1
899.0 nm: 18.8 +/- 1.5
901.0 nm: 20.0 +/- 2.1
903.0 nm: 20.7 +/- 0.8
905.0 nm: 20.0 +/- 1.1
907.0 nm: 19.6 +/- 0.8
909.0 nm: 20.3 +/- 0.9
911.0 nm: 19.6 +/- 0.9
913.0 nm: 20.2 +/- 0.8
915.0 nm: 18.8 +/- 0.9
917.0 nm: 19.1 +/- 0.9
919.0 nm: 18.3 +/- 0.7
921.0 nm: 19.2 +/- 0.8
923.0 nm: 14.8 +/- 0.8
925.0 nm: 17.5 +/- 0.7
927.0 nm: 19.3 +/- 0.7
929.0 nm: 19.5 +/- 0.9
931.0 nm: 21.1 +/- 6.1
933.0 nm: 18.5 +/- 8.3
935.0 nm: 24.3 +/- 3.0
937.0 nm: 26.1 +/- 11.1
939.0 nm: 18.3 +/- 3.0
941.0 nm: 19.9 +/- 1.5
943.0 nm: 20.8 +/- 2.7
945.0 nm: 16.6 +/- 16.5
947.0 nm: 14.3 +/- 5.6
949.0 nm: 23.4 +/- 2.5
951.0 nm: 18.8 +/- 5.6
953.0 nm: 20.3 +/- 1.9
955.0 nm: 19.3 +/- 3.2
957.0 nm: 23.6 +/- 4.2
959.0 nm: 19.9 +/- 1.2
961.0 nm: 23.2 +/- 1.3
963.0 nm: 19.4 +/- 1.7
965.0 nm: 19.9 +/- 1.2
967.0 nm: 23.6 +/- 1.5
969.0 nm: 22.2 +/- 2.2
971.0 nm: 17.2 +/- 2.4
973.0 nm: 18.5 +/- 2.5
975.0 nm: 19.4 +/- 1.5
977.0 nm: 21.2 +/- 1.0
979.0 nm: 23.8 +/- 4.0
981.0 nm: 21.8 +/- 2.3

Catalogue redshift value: 0.79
